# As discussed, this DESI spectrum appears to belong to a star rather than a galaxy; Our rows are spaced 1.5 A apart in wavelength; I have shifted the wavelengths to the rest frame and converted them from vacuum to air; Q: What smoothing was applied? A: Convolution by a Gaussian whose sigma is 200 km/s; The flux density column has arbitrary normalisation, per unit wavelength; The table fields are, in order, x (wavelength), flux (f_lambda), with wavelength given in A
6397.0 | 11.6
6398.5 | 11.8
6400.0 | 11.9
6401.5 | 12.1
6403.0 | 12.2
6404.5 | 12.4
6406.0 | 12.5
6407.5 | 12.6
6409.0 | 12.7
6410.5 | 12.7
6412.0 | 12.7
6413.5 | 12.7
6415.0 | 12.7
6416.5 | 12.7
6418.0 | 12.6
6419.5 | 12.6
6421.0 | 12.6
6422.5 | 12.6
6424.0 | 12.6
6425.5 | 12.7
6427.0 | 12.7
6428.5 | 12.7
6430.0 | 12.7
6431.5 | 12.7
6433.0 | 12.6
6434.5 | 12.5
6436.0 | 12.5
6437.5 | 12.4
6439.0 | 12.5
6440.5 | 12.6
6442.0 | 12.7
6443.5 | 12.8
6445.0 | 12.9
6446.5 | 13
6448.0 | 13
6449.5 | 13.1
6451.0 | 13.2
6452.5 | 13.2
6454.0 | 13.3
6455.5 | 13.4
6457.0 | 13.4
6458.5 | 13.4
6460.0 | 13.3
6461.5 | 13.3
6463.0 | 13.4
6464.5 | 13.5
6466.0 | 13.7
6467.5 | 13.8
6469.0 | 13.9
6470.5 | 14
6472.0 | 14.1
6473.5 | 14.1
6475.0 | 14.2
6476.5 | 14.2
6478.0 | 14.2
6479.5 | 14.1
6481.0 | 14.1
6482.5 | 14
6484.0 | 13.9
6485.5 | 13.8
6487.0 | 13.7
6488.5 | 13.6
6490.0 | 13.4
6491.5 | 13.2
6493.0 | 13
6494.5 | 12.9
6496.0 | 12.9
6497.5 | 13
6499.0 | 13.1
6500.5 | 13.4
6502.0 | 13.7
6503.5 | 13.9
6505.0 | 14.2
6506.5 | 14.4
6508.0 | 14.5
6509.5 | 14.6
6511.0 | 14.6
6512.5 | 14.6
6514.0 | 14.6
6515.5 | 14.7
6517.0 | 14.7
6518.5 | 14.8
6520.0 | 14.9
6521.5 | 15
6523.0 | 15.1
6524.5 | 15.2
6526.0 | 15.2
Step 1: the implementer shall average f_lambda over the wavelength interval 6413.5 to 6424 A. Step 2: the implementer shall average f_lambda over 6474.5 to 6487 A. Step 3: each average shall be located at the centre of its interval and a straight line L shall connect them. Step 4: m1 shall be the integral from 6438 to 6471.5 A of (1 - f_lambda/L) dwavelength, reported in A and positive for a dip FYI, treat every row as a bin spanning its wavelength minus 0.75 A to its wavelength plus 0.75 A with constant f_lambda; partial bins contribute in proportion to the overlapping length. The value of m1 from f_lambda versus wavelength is 0.5 A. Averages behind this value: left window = 12.6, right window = 14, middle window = 13.2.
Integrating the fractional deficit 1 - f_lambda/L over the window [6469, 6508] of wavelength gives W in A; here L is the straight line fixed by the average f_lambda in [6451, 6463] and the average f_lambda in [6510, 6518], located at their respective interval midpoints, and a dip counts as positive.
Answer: 0.8 A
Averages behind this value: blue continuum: 13.3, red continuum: 14.6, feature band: 13.7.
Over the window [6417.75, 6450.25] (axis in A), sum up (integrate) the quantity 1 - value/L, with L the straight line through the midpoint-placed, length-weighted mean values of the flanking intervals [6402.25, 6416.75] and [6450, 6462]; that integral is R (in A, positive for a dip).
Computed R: 0.7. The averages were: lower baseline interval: 12.6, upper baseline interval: 13.3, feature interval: 12.7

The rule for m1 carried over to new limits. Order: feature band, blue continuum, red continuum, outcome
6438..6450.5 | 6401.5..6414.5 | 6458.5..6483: 0.4 A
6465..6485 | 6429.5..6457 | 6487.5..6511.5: -1.1 A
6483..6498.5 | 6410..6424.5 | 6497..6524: 0.7 A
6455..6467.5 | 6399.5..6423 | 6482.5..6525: -0.1 A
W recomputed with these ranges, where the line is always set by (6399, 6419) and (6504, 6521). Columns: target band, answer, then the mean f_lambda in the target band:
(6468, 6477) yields -0.2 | 14.1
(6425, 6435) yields 0.2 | 12.7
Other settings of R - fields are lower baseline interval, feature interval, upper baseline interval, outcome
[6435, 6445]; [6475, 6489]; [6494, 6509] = -0.7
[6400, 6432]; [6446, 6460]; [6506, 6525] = 0.2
